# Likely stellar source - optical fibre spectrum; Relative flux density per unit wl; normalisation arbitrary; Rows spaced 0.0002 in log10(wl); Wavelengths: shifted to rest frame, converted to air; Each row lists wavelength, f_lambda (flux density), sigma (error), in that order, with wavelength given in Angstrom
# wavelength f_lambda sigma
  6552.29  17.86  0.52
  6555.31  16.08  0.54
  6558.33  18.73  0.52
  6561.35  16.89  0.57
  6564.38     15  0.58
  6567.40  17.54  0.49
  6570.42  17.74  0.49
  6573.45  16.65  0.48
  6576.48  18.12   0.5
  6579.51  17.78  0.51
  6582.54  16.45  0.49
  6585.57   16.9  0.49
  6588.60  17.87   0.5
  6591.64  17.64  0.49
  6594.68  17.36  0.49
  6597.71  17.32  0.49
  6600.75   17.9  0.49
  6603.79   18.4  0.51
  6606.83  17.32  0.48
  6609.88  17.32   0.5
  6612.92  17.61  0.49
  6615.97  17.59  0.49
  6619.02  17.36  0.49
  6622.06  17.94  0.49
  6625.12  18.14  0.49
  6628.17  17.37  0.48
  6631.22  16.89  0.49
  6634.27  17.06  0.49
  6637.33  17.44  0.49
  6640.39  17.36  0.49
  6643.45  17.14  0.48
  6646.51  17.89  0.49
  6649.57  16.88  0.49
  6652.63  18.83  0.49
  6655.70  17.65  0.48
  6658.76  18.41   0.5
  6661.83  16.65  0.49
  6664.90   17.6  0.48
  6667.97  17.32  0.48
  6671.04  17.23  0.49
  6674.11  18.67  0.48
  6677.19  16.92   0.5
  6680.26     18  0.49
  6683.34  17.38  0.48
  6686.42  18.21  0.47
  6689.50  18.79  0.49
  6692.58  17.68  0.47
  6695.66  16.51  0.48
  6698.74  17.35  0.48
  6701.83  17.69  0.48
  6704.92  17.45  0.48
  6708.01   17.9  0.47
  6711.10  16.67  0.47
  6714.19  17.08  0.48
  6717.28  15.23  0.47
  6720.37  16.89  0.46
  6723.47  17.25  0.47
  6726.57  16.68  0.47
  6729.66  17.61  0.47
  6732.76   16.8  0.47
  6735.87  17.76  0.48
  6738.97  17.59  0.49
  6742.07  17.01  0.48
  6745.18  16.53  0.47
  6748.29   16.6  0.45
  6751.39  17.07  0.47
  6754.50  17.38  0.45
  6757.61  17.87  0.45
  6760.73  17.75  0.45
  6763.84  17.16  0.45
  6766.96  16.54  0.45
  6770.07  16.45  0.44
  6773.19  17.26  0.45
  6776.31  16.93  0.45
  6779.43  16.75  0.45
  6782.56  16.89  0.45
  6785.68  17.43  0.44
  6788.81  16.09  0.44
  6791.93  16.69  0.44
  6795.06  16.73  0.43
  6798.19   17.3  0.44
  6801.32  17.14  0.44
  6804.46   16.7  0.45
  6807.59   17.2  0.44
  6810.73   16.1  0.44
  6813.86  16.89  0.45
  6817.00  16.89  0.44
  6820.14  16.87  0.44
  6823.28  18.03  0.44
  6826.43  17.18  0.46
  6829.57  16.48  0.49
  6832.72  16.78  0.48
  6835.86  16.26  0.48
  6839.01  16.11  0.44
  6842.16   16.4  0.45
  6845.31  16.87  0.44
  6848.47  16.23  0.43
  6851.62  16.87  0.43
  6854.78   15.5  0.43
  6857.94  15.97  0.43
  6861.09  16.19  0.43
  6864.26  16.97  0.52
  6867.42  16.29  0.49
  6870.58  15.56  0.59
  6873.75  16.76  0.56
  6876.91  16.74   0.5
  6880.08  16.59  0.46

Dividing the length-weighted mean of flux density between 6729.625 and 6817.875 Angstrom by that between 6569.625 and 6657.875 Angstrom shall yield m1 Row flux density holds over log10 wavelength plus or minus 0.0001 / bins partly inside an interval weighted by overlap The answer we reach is 0.97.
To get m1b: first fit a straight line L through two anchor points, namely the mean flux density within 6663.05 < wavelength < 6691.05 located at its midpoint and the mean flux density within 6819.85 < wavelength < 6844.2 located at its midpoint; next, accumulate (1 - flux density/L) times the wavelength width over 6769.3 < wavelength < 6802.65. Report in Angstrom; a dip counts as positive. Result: 0.3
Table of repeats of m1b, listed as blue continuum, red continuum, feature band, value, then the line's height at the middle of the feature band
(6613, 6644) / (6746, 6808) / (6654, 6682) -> -0.5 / 17.3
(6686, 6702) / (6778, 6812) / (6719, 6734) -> 0.3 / 17.4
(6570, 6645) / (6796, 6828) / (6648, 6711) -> -1.2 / 17.3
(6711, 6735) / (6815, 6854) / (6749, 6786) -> -0.7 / 16.8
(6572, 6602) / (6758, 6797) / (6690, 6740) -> -0.3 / 17.1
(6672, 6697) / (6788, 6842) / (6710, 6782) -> 1.3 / 17.3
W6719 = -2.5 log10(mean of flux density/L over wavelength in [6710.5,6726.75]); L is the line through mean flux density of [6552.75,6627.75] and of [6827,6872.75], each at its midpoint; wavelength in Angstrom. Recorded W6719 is 0.02 mag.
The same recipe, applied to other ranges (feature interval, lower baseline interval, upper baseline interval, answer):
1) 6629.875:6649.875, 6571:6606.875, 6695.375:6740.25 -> 0.005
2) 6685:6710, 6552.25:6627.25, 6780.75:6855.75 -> -0.036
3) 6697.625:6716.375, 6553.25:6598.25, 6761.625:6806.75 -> -0.017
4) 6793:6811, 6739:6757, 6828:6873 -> -0.016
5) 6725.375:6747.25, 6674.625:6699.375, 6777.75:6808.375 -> 0.010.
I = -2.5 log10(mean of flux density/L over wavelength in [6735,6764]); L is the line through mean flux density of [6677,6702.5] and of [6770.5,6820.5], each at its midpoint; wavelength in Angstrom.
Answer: 0.00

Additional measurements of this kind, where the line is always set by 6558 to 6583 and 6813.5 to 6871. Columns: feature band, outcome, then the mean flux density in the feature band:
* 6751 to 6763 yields -0.05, 17.5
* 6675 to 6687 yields -0.04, 17.6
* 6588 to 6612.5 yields -0.03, 17.6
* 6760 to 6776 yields -0.02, 17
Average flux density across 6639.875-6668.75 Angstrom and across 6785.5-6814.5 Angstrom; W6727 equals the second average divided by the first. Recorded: 1.0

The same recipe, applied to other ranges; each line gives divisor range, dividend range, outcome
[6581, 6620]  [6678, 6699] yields 1.01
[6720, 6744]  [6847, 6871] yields 0.94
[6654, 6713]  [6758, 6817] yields 0.96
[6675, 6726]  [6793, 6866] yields 0.96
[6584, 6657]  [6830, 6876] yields 0.93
